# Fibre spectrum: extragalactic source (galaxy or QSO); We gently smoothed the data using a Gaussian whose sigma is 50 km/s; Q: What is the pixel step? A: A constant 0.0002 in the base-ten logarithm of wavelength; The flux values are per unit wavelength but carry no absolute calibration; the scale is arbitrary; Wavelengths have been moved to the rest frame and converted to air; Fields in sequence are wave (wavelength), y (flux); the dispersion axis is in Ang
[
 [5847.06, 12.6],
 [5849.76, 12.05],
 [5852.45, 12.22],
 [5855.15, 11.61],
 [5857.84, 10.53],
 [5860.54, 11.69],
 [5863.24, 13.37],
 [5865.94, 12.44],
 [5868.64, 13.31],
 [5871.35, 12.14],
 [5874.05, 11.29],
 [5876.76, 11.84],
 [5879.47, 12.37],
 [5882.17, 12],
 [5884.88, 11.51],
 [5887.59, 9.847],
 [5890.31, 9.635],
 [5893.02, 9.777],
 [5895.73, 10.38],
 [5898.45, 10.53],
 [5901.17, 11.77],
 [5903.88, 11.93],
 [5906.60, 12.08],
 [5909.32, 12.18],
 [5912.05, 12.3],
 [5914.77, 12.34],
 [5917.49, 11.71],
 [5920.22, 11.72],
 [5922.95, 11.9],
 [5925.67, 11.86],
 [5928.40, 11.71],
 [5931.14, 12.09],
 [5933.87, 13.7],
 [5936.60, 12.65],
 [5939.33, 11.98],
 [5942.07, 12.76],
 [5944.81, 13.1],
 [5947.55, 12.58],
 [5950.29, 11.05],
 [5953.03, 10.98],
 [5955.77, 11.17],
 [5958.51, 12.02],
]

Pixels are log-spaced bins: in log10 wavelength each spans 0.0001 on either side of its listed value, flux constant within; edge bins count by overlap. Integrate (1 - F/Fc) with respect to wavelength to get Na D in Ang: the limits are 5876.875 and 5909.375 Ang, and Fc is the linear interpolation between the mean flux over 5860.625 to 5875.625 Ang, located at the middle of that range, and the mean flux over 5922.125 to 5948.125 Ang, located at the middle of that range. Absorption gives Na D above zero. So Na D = 3.34 Ang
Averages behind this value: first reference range 12.4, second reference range 12.4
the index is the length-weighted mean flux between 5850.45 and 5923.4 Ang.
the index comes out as 11.6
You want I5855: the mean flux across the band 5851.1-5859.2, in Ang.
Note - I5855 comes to 11.5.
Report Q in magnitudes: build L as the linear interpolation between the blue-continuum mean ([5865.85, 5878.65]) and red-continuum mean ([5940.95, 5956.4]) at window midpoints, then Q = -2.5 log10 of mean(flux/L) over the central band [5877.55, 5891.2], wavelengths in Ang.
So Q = 0.09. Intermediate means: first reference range 12.2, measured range 11.2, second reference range 12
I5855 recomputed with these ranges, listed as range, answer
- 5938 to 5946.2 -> 12.6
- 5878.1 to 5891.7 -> 11.1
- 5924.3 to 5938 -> 12.4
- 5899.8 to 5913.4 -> 12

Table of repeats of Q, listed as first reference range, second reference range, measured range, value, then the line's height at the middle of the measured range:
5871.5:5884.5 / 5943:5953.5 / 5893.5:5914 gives 0.04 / 11.9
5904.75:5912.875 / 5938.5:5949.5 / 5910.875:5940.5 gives 0.01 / 12.3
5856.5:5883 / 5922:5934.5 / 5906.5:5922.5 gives 0.01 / 12.2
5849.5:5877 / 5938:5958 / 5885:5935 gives 0.04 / 12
